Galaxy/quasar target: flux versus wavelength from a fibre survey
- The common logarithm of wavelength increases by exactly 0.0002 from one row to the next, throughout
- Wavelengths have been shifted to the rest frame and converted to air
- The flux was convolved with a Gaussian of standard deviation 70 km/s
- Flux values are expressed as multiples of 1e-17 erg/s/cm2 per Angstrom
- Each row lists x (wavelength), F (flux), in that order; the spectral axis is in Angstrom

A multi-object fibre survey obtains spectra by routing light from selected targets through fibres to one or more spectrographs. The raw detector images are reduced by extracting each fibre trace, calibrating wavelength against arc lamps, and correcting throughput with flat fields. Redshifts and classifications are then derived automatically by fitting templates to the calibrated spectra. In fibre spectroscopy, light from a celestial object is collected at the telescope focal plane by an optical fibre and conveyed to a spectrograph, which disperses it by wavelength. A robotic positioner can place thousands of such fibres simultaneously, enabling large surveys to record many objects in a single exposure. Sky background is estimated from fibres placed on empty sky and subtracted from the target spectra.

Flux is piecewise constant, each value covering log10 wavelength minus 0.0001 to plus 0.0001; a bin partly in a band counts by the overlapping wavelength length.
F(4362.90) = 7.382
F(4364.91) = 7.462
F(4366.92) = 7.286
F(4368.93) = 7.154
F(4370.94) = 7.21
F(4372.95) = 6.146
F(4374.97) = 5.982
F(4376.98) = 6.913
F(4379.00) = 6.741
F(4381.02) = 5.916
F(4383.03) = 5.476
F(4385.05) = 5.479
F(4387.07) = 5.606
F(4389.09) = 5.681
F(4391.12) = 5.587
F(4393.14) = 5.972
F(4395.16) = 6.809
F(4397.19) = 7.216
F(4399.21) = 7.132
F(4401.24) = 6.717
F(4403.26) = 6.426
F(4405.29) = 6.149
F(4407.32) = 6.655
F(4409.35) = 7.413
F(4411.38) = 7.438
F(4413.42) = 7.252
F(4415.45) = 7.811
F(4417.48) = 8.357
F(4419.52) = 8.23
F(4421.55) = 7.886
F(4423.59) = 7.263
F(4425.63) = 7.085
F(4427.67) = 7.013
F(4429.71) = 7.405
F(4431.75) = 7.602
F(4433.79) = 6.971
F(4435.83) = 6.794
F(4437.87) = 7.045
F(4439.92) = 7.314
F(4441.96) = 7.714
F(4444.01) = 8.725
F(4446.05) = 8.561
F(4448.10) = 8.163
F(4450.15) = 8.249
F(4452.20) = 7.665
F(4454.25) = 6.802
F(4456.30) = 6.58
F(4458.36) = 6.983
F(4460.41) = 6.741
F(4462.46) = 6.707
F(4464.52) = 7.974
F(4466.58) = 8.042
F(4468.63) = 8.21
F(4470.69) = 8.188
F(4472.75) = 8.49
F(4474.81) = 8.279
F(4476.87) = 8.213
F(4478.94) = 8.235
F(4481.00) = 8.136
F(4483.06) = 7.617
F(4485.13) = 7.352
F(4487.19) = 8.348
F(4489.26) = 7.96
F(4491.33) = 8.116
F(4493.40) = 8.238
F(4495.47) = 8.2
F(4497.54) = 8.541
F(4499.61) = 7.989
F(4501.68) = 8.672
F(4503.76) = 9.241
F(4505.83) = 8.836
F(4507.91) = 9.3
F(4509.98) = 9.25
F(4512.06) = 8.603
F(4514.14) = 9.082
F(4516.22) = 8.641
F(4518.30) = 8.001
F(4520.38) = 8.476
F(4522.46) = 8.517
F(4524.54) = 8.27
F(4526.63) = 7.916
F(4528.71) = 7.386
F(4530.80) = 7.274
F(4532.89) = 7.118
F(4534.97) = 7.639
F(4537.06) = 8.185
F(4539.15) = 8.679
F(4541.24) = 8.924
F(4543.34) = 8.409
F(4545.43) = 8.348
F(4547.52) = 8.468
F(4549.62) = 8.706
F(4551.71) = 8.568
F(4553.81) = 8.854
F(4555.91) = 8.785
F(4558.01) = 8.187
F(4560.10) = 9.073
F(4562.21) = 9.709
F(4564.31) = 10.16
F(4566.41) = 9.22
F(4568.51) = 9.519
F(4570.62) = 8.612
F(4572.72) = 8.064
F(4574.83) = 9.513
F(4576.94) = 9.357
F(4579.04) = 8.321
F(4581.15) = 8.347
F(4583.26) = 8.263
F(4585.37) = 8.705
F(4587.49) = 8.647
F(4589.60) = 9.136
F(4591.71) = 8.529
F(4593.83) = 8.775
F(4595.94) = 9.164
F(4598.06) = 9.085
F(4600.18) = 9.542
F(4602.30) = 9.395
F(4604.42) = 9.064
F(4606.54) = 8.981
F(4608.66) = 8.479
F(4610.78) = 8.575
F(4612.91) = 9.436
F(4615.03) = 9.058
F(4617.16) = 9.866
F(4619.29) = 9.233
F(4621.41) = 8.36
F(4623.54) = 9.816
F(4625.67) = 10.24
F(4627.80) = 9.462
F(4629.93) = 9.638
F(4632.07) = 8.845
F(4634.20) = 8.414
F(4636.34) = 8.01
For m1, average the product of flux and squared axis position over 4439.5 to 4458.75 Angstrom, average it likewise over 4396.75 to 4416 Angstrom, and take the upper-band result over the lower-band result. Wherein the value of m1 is 1.1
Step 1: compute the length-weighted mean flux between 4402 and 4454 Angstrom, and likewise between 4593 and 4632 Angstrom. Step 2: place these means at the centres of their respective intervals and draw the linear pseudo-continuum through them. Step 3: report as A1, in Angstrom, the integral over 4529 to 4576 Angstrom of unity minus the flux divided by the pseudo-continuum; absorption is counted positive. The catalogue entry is 0.2 Angstrom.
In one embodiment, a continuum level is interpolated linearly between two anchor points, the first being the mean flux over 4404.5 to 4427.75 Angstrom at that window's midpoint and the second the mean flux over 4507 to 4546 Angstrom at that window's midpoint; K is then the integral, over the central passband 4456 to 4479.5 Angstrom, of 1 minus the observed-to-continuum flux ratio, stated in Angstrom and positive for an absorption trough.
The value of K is 0.3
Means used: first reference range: 7.4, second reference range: 8.31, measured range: 7.74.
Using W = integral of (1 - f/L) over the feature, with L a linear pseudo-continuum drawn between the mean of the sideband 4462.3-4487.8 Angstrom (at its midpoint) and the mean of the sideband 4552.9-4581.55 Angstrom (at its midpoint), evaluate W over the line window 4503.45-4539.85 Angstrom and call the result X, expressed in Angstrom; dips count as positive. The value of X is 0.7 Angstrom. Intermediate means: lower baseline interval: 8.02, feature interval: 8.34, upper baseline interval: 9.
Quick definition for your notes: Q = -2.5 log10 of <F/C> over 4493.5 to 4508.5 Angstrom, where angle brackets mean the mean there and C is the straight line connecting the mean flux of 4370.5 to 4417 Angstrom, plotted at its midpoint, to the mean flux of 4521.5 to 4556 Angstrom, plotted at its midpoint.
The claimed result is -0.11 mag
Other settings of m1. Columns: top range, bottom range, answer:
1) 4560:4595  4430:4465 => 1.27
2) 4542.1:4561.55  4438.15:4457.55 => 1.17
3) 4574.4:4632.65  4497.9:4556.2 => 1.11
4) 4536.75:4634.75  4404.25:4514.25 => 1.21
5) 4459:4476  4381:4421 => 1.20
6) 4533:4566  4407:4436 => 1.23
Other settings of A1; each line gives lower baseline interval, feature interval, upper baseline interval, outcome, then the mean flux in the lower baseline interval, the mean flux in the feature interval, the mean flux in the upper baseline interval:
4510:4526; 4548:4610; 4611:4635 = 0.4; 8.54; 8.92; 9.29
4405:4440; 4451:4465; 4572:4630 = 1.2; 7.34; 7.04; 9.03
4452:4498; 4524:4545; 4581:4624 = 0.9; 7.8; 7.98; 8.98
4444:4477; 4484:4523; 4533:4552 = -2.0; 7.76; 8.49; 8.37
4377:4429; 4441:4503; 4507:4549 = -2.4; 6.78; 7.93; 8.32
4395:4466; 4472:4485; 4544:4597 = -0.4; 7.35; 8.1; 8.84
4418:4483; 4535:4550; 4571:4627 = 0.0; 7.66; 8.46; 9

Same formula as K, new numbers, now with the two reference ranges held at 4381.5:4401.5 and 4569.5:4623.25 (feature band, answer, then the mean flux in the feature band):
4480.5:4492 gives -0.7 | 7.91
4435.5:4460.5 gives -2.3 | 7.53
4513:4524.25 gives -1.0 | 8.53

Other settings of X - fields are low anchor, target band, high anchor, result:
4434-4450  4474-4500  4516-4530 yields -0.4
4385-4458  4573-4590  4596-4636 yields 0.1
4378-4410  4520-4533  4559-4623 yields 0.4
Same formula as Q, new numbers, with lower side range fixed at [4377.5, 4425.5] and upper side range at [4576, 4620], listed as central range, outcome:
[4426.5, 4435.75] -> -0.02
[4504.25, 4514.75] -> -0.14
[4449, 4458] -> 0.00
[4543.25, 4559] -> -0.02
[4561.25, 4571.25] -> -0.11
